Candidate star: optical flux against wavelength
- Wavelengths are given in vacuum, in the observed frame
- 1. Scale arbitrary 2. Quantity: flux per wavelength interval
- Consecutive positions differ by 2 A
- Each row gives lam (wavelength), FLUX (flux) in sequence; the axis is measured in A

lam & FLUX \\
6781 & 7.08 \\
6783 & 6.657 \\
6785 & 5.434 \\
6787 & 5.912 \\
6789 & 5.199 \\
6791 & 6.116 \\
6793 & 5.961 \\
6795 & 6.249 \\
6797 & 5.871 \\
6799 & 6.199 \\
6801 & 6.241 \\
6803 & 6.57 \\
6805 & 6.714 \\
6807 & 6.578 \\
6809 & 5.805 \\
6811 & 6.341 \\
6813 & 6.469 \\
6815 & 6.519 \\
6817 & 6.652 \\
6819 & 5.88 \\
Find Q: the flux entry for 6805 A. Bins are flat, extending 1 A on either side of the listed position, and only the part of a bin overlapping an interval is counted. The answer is 6.714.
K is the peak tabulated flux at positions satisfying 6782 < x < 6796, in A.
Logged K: 6.657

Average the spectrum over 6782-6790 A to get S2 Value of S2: 5.8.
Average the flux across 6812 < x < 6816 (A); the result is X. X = 6.49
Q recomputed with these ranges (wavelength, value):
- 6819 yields 5.88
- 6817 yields 6.652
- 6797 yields 5.871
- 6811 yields 6.341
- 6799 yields 6.199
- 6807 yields 6.578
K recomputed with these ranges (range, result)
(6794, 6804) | 6.57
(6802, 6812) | 6.714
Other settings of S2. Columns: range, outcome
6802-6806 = 6.64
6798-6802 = 6.22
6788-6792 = 5.66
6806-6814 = 6.3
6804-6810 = 6.37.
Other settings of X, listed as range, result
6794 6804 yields 6.23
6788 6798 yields 5.88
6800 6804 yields 6.41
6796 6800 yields 6.04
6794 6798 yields 6.06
